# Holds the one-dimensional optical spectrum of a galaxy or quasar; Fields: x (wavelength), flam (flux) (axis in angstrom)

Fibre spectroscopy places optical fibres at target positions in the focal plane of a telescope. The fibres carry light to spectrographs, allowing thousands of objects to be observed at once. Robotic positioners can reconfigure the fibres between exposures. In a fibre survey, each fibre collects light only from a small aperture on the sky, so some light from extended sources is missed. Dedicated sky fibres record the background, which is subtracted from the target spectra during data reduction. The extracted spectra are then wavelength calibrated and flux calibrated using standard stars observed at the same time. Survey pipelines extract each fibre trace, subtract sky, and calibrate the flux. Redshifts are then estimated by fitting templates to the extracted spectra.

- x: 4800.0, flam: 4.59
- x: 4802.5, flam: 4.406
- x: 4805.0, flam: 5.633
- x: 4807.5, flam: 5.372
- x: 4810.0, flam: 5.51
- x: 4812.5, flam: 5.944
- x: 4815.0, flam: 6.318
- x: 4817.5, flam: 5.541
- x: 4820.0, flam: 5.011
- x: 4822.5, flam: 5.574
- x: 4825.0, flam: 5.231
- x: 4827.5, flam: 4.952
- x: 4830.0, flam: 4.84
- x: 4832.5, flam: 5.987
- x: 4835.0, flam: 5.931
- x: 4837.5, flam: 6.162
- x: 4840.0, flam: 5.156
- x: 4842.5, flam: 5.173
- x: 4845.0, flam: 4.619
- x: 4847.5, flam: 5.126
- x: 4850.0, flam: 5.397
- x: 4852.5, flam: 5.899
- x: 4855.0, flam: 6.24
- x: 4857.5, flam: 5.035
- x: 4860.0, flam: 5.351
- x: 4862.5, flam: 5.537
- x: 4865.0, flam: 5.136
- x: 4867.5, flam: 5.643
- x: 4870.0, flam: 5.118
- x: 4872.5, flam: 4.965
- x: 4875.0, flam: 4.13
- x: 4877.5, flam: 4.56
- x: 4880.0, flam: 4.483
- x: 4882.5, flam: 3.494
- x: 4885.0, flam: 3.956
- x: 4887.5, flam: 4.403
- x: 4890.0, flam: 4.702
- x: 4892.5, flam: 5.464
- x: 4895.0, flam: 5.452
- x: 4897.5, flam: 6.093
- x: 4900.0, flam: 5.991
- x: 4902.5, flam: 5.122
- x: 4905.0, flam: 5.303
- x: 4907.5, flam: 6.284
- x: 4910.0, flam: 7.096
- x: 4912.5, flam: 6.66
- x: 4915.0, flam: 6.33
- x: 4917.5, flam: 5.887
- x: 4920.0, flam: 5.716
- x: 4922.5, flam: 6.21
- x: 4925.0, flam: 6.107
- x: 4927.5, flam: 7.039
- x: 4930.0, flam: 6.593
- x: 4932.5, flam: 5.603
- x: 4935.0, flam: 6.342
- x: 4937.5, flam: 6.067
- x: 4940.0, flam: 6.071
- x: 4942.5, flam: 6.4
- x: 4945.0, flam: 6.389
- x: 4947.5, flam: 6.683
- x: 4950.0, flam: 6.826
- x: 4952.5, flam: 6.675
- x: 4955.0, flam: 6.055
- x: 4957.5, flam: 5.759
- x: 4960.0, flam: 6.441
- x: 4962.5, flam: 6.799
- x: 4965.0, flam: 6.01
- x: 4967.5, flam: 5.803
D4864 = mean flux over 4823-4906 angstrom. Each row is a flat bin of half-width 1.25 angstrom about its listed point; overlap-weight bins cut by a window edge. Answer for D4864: 5.17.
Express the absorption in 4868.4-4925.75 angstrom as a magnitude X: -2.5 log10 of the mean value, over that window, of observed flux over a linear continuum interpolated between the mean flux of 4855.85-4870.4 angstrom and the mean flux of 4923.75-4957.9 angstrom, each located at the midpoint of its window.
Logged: 0.08 mag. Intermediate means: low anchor 5.34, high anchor 6.34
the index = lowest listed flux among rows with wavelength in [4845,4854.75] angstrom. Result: 4.619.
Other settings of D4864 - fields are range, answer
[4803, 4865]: 5.46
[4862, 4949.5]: 5.64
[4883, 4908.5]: 5.21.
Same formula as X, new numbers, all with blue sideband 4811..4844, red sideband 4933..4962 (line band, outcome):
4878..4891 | 0.36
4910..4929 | -0.03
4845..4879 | 0.11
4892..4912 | 0.02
